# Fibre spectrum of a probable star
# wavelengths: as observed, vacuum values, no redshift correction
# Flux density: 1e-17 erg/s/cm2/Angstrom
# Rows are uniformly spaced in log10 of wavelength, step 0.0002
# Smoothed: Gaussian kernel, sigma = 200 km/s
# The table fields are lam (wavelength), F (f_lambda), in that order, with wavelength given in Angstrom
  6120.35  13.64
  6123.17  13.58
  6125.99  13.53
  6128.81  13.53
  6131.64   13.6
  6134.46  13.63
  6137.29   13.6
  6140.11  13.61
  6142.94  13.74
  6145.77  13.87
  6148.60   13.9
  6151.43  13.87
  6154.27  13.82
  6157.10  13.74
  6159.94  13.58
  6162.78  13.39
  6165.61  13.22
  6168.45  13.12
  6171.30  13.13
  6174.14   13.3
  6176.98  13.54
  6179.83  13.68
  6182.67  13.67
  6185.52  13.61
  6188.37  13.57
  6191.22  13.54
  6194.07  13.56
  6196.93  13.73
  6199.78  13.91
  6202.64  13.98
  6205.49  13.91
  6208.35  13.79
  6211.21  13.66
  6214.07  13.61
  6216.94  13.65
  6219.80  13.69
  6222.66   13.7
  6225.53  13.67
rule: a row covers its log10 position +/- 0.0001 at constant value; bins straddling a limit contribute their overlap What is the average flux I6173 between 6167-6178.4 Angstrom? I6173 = 13.3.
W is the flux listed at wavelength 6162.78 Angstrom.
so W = 13.39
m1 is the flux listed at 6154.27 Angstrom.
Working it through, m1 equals 13.82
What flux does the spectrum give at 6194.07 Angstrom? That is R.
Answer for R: 13.56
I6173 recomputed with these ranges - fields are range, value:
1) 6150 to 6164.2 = 13.7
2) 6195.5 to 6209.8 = 13.9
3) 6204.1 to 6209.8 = 13.8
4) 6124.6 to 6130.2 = 13.5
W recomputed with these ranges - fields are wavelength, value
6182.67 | 13.67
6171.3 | 13.13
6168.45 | 13.12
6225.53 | 13.67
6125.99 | 13.53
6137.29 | 13.6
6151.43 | 13.87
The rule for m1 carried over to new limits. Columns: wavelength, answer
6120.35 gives 13.64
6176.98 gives 13.54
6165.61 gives 13.22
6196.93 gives 13.73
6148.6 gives 13.9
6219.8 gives 13.69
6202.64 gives 13.98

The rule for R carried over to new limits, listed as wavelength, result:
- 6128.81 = 13.53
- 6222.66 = 13.7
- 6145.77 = 13.87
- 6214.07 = 13.61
